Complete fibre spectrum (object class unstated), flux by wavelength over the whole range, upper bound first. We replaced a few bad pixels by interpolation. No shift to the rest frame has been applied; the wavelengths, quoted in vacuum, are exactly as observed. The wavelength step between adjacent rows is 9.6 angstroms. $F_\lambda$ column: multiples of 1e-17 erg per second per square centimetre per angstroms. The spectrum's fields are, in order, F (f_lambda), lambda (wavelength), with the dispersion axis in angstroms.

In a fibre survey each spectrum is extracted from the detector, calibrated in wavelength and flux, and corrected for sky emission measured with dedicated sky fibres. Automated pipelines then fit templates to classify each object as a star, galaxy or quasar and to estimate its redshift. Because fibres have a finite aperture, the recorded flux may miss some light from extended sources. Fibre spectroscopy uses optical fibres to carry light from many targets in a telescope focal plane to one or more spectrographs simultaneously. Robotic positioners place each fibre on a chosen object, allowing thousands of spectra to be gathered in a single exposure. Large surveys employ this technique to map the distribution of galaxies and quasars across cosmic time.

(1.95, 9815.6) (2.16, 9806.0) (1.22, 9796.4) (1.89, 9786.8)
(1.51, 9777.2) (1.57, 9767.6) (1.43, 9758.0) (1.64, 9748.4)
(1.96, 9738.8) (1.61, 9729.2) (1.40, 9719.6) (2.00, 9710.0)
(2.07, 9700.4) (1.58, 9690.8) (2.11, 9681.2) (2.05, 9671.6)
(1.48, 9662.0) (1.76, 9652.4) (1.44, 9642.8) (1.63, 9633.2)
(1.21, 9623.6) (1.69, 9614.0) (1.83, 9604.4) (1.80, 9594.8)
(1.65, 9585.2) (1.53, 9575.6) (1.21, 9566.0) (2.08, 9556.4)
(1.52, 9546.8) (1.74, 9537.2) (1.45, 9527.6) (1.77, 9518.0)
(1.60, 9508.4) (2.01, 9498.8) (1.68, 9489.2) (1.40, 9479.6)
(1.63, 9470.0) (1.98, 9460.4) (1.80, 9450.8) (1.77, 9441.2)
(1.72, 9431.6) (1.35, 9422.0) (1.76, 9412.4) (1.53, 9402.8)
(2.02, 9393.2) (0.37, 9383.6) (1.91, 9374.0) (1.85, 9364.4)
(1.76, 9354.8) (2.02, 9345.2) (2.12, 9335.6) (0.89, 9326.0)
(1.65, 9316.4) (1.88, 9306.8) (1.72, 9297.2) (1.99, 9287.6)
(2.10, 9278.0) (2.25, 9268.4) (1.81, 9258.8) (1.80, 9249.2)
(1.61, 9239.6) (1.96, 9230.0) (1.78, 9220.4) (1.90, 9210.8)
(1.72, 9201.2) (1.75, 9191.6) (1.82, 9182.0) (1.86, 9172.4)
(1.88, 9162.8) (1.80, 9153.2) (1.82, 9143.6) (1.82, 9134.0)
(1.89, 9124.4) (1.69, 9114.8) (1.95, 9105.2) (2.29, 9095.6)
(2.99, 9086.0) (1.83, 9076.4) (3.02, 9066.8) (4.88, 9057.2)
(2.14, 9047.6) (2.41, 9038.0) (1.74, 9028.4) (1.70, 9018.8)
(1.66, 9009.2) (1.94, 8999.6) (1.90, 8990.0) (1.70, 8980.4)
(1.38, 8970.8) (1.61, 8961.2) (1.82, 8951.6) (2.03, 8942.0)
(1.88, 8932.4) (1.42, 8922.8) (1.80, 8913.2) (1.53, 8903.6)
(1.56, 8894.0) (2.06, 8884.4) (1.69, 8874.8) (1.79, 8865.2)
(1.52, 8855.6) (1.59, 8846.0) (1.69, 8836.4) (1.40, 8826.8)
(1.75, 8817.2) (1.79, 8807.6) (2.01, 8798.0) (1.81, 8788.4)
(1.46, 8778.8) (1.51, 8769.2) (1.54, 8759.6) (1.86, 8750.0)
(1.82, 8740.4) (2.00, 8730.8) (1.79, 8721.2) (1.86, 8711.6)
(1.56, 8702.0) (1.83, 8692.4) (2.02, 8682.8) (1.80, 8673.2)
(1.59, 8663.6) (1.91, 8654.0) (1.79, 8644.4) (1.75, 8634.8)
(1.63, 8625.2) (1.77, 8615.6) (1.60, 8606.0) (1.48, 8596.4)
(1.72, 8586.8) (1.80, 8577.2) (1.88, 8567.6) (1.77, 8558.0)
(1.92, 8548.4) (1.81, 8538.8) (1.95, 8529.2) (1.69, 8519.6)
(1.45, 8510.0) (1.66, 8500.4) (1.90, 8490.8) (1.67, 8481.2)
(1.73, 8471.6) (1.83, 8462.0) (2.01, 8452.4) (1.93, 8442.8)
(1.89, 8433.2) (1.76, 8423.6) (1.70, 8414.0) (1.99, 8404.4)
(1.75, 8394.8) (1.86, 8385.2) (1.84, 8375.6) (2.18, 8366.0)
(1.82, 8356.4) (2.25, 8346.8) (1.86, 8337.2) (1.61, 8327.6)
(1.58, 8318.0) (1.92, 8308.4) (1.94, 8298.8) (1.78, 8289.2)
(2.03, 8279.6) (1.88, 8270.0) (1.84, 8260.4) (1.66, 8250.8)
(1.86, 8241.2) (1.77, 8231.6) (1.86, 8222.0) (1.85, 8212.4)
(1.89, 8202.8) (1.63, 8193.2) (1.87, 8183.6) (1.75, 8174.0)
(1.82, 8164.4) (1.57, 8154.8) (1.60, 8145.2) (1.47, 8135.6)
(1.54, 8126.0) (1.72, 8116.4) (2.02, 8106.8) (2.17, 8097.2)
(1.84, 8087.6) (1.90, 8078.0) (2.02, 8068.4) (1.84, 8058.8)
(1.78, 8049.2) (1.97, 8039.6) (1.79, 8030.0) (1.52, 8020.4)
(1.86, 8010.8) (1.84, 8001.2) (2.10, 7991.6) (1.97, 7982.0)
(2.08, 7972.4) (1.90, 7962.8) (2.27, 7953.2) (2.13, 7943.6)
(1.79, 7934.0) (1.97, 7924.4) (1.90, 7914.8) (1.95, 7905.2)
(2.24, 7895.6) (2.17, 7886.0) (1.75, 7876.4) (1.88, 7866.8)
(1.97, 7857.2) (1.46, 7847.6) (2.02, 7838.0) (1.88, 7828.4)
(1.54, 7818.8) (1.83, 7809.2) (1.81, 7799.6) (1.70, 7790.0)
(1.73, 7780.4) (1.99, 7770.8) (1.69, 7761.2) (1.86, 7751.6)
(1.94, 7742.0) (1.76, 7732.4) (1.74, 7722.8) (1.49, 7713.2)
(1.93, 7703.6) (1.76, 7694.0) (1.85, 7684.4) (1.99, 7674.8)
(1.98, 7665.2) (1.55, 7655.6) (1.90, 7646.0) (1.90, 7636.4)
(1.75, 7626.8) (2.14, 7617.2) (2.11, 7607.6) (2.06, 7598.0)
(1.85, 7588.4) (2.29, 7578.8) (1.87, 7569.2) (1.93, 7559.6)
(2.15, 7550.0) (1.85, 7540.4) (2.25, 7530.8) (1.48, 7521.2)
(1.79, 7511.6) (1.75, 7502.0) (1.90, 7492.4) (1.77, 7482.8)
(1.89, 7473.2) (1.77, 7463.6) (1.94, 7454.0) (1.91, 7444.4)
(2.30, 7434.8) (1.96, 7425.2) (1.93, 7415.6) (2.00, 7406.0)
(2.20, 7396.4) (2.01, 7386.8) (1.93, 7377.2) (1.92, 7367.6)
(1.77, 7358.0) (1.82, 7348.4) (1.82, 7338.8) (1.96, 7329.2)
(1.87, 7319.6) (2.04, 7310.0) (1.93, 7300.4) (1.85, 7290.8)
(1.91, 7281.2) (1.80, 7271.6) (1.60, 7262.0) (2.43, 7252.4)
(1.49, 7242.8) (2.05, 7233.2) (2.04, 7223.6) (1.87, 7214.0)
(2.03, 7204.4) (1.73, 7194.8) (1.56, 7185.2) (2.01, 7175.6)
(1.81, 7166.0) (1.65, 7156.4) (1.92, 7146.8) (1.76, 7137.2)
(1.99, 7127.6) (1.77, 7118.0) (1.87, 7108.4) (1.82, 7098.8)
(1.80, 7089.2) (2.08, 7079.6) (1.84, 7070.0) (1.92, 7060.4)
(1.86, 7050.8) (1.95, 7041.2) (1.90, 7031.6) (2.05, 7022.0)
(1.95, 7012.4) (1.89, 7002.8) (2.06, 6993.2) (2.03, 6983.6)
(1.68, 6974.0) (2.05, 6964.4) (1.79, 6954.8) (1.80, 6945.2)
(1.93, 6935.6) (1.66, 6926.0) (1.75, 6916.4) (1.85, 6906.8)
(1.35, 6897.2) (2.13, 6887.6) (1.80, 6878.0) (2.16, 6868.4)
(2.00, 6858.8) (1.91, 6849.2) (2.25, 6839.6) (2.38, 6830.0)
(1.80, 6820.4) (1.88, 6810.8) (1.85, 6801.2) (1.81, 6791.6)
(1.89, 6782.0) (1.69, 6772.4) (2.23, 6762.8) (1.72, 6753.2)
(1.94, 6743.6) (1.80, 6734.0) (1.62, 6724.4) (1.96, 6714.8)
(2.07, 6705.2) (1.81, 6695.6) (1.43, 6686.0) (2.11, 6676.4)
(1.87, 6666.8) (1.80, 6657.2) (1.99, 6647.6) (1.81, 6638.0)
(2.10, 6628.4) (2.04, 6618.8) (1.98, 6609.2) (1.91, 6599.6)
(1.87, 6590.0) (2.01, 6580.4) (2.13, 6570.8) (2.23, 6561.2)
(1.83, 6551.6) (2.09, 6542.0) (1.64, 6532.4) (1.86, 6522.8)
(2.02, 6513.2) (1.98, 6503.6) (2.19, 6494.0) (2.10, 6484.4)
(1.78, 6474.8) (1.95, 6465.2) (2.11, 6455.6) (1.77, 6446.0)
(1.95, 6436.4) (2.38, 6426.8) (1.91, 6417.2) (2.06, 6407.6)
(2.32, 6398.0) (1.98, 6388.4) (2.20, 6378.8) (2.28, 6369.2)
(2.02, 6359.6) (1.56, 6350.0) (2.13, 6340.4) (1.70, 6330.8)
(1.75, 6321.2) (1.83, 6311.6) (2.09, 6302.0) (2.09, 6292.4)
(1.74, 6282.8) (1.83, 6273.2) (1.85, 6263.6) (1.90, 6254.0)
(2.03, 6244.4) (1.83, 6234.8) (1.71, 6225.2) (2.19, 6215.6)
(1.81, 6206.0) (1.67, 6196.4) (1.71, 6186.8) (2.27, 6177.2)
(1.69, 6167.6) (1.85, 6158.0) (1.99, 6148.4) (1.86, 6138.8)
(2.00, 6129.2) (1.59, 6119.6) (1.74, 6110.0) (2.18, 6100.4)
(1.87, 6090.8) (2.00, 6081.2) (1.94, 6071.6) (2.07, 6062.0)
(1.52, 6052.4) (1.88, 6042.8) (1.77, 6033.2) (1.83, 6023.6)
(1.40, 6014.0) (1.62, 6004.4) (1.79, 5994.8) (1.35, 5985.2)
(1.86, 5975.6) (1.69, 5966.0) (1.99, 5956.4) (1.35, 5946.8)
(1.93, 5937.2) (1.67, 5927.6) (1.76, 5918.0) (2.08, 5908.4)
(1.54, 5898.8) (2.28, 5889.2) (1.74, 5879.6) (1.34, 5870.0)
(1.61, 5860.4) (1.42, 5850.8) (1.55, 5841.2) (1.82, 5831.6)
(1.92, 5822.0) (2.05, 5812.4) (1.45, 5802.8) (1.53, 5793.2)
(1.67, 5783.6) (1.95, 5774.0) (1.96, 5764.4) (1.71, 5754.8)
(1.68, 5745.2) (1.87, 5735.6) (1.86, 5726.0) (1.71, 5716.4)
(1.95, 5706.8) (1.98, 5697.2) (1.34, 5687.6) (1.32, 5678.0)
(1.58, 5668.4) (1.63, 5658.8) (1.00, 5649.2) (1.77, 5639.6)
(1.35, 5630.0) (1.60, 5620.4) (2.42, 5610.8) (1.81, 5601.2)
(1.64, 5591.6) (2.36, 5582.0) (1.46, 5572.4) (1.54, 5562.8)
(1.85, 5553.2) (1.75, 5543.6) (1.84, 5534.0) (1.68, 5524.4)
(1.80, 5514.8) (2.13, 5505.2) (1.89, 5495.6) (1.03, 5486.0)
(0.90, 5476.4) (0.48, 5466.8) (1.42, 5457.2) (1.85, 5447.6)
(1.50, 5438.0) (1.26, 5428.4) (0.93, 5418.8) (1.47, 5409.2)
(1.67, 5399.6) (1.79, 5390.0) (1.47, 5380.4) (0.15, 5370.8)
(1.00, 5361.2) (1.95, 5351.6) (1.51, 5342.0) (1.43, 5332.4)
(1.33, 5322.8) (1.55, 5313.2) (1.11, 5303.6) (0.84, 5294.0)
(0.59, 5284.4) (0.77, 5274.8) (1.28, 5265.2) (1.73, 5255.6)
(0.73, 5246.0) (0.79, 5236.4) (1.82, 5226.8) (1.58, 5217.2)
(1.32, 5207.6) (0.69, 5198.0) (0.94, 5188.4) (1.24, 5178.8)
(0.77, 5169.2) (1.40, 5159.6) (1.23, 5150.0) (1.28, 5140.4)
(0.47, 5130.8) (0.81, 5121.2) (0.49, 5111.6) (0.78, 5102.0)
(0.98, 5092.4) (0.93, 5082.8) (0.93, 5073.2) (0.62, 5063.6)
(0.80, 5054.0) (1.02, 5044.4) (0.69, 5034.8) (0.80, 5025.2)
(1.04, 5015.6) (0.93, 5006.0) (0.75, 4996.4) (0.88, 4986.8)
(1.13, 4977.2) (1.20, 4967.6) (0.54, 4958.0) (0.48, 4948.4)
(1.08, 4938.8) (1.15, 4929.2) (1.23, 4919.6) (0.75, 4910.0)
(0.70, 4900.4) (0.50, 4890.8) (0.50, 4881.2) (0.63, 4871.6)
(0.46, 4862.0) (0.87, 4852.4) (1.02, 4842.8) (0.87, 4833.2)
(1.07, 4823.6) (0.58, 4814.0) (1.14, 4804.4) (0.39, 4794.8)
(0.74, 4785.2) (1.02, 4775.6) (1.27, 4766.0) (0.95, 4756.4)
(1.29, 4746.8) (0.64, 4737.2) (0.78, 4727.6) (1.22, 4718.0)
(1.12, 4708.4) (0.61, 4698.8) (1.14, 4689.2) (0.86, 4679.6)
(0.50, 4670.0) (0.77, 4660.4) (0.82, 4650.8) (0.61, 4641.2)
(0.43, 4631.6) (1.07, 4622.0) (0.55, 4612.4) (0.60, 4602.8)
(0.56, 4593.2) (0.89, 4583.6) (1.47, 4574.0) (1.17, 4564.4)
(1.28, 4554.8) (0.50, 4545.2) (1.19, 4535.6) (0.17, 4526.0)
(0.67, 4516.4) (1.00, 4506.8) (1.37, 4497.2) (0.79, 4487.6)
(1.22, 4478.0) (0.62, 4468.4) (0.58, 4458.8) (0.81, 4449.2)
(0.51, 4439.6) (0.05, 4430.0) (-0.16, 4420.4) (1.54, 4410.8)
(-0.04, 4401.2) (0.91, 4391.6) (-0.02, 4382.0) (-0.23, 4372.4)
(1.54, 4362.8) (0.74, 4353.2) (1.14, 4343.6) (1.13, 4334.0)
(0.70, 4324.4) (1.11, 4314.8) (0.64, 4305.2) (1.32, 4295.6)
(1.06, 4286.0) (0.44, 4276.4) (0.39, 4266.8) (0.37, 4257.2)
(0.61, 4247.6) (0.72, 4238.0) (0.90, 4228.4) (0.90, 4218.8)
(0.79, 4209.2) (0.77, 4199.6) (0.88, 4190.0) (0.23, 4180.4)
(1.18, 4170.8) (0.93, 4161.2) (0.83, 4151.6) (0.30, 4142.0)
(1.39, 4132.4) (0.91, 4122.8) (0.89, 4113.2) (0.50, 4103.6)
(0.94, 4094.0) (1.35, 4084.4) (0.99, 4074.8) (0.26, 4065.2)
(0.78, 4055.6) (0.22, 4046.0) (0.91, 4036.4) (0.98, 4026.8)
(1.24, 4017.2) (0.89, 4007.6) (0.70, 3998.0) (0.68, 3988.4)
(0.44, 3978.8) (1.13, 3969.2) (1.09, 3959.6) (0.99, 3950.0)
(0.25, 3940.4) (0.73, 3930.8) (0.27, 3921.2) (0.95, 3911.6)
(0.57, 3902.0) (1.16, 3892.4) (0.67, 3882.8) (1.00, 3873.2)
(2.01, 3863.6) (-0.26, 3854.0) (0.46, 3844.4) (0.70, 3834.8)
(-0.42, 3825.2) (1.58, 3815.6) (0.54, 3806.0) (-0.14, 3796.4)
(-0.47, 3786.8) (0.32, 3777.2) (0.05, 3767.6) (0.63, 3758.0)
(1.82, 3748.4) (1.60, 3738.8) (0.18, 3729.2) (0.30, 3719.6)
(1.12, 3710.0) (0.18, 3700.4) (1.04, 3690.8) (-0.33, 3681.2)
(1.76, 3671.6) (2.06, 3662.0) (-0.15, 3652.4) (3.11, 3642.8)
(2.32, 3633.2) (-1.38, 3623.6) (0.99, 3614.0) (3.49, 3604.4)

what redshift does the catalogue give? 0.38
